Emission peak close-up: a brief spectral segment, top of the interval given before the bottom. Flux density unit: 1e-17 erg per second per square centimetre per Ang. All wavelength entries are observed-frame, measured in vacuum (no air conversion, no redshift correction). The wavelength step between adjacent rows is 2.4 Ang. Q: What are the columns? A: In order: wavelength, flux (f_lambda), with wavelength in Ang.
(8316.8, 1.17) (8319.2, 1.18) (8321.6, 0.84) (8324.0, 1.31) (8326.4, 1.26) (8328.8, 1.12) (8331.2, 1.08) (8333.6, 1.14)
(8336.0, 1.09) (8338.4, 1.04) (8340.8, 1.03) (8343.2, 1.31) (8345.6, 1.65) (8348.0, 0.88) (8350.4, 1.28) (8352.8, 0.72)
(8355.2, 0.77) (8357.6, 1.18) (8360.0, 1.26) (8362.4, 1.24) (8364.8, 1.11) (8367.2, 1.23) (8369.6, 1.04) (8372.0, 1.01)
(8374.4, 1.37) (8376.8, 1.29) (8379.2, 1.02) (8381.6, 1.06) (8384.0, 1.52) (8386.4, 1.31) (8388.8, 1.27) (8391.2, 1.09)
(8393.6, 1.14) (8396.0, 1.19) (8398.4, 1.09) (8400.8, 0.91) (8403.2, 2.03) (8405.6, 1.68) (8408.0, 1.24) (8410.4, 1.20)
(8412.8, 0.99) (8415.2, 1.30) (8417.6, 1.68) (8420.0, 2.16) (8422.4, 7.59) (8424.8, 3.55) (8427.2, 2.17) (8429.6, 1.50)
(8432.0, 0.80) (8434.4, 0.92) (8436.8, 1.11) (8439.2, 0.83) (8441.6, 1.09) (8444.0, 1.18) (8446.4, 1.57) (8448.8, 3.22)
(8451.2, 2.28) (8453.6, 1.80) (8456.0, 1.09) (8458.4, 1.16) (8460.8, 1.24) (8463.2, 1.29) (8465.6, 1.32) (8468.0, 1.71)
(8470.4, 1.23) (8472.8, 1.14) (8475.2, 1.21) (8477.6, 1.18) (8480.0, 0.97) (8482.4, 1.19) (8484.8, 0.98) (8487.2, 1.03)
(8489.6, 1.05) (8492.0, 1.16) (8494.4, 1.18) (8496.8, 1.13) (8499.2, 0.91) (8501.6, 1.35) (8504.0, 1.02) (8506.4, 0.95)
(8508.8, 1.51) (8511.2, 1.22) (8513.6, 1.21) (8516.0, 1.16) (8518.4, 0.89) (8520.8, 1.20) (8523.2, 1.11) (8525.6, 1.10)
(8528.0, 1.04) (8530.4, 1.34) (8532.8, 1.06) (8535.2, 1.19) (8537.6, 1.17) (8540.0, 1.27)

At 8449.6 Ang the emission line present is [N II]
